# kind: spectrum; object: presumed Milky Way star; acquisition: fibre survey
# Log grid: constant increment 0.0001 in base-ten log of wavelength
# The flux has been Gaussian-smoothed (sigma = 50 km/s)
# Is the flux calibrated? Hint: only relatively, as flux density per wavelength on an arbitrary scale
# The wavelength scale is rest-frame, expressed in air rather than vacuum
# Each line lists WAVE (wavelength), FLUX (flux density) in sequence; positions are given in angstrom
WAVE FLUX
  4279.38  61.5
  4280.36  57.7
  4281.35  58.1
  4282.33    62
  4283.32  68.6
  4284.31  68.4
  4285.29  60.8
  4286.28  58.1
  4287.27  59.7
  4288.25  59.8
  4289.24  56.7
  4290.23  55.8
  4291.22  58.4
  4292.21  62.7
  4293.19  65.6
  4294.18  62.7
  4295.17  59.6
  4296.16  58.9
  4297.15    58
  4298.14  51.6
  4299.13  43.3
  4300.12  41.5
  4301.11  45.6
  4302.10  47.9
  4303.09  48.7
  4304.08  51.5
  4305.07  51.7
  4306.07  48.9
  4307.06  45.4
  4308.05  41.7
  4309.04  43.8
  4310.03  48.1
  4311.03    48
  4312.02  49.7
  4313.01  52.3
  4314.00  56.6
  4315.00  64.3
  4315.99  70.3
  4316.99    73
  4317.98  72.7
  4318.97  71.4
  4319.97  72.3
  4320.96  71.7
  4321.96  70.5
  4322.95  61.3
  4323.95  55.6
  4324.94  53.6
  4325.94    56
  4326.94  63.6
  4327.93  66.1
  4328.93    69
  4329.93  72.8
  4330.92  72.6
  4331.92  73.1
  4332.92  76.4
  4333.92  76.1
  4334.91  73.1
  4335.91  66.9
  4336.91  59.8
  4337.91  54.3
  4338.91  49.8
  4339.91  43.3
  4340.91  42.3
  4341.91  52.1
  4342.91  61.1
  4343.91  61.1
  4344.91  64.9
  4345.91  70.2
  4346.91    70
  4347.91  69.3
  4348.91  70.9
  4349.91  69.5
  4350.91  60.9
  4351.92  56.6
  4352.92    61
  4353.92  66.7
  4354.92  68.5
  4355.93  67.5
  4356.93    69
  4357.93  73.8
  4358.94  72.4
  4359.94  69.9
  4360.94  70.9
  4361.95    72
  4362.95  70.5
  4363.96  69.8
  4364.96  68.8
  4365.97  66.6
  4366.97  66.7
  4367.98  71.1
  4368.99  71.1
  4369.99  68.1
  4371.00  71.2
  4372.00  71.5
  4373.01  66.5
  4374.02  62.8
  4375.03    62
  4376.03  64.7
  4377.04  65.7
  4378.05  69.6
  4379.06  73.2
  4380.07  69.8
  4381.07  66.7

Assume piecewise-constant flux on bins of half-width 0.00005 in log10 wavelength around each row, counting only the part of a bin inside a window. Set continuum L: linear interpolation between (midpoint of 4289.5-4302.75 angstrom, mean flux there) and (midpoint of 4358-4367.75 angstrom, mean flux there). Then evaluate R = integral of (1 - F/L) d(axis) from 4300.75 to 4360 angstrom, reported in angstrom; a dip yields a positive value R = 1.1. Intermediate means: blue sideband 54.7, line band 61.4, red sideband 69.9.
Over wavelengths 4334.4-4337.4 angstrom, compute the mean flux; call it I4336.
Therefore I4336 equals 66.8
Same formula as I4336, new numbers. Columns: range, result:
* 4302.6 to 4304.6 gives 50.2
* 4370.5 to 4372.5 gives 71.6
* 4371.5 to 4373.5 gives 69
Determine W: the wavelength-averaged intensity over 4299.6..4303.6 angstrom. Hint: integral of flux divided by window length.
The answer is 46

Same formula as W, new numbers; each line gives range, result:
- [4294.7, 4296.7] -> 59.2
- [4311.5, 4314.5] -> 52.9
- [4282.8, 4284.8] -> 68.3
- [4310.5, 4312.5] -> 48.7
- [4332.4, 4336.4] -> 73.2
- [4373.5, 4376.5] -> 63.2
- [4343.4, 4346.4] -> 65.4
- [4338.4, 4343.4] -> 49.7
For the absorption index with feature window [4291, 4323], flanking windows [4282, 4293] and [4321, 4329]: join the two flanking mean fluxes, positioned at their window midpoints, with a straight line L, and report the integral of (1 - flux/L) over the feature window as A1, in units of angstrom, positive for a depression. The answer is 2.6 angstrom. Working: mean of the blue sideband 61.1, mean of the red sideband 62.1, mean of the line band 56.6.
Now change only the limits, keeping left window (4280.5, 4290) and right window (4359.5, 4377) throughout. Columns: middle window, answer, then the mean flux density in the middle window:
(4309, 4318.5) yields 0.7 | 58.6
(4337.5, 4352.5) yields 1.5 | 59.8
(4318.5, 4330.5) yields -0.2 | 65.4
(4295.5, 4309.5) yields 3.1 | 48.6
